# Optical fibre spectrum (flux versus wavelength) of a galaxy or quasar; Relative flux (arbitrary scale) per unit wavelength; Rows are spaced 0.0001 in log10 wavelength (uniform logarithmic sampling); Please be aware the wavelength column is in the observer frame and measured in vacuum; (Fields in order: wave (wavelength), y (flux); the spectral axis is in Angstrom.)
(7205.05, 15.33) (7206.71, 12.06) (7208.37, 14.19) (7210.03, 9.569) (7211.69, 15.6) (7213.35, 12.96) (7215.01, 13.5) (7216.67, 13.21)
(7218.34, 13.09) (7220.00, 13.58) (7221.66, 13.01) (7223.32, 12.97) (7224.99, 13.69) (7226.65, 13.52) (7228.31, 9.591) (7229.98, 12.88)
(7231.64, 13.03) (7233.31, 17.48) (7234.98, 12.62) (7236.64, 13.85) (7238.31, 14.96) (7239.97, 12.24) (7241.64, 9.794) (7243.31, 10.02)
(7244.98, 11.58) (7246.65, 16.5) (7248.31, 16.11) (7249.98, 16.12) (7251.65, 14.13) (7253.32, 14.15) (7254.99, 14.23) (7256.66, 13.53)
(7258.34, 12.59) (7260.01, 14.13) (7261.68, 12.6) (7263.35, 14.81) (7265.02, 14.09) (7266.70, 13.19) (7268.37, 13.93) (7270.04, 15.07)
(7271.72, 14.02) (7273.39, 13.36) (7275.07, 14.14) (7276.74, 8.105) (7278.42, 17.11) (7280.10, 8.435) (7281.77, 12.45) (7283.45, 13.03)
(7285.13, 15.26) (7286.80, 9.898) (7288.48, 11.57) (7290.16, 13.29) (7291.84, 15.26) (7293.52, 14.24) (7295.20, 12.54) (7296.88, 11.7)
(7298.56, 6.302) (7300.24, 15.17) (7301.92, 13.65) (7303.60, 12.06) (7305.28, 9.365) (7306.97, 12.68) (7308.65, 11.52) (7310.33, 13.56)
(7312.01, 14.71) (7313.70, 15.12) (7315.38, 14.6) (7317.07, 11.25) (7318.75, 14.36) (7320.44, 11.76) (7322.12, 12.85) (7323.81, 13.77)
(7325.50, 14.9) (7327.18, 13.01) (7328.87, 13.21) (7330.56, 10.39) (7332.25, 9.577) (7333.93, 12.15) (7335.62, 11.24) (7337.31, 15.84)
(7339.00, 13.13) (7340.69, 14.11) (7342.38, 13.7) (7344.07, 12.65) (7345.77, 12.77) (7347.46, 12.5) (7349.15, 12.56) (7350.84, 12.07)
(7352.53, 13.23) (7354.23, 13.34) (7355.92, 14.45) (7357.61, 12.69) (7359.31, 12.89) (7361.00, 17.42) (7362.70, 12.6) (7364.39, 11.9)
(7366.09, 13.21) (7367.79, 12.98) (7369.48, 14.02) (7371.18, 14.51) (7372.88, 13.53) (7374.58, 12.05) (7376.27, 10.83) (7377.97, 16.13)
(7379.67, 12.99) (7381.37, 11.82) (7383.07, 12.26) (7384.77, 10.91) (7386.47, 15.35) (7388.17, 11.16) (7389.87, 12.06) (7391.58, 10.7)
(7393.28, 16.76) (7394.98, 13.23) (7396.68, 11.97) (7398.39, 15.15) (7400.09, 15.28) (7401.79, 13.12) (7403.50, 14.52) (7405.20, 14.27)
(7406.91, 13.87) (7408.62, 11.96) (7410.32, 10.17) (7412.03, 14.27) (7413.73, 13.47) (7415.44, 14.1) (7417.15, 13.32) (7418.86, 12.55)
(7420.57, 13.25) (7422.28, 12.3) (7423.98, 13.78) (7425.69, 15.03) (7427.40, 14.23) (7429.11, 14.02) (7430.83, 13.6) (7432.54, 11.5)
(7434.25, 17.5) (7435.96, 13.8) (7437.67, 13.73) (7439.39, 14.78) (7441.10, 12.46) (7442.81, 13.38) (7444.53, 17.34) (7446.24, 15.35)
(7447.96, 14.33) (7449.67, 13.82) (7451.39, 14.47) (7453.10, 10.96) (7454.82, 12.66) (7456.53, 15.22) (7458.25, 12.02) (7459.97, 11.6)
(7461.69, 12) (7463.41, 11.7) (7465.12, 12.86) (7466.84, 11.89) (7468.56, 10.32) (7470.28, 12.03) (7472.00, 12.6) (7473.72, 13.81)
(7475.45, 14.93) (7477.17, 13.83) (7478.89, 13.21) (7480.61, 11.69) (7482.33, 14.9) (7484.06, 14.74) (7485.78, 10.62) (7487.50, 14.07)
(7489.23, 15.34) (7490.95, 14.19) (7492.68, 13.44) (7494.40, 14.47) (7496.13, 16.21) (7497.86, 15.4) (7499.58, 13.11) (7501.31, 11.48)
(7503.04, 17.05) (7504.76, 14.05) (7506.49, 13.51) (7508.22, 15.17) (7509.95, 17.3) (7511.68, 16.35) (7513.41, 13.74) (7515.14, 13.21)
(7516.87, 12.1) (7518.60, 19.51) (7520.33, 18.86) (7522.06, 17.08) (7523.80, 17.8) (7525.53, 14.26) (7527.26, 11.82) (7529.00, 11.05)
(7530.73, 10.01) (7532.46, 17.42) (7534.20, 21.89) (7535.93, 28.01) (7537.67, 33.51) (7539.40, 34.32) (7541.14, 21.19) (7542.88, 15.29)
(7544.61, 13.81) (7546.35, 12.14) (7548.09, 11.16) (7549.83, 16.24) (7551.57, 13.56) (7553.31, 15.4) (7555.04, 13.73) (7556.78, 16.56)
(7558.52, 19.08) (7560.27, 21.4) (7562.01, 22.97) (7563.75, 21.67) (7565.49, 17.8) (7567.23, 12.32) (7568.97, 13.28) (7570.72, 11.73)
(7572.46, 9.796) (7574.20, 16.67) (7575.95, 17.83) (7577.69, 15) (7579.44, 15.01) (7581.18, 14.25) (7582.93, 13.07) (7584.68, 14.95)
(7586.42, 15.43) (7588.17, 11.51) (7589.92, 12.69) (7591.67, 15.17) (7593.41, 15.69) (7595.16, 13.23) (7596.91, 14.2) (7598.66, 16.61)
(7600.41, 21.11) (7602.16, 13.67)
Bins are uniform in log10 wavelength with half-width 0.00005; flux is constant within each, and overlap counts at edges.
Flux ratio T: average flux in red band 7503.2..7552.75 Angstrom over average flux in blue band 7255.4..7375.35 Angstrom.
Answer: 1.3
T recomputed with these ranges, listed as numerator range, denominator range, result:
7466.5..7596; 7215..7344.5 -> 1.18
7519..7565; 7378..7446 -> 1.34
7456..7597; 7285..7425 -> 1.17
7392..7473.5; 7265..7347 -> 1.05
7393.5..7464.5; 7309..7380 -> 1.03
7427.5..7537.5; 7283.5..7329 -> 1.12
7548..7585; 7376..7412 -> 1.20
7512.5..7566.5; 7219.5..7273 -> 1.30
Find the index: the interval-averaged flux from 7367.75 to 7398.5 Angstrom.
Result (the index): 13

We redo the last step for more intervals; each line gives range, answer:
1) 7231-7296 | 13.4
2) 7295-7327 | 12.7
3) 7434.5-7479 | 13.3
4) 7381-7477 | 13.3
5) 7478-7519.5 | 14.4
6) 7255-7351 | 12.9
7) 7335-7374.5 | 13.3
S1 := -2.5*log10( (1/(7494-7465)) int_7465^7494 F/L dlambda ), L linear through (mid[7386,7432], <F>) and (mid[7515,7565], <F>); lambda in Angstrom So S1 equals 0.19 mag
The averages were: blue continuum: 13.4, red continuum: 17.8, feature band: 13.2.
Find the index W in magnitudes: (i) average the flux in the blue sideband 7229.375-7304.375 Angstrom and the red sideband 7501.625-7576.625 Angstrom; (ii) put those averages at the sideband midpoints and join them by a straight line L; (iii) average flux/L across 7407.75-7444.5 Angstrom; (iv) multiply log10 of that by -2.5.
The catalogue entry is 0.13 mag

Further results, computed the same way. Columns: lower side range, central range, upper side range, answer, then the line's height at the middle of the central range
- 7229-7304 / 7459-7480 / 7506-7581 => 0.25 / 15.8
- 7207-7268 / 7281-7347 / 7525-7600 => 0.11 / 14.1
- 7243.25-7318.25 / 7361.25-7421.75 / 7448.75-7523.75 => 0.03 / 13.6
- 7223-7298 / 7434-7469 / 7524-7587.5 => 0.16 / 15.5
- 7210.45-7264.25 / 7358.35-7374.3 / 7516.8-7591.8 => 0.09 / 14.8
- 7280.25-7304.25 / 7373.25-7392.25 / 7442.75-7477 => 0.04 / 12.9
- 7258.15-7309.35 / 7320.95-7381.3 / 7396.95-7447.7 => 0.02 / 13.3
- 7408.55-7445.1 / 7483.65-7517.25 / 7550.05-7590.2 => 0.02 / 14.6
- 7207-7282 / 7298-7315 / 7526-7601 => 0.11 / 13.9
